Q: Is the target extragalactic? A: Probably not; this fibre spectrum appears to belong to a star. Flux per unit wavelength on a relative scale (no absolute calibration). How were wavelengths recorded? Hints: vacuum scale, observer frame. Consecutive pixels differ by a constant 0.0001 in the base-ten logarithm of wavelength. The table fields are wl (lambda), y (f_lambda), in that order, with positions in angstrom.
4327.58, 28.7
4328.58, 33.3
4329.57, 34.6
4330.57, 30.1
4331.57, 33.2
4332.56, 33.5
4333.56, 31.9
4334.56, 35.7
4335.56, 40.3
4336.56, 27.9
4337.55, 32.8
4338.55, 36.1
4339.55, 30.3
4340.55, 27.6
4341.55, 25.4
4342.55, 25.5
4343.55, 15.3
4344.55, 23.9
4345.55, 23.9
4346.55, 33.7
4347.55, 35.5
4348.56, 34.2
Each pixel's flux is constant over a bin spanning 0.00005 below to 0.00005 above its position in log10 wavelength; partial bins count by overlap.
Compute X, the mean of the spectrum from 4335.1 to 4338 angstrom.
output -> 33.7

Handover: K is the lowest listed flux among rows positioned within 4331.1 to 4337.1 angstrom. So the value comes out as 27.9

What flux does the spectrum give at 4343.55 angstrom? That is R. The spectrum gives 15.3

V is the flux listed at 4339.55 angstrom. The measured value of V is 30.3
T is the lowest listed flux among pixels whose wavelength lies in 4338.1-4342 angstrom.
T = 25.4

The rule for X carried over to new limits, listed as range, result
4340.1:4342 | 26.5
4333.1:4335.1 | 33.9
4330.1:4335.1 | 32.9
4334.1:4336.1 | 37.8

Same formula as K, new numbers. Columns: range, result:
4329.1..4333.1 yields 30.1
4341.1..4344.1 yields 15.3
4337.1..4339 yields 32.8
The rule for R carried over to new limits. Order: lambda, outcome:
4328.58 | 33.3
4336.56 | 27.9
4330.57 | 30.1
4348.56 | 34.2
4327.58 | 28.7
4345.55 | 23.9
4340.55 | 27.6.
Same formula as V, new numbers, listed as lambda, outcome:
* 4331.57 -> 33.2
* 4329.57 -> 34.6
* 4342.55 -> 25.5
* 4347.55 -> 35.5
